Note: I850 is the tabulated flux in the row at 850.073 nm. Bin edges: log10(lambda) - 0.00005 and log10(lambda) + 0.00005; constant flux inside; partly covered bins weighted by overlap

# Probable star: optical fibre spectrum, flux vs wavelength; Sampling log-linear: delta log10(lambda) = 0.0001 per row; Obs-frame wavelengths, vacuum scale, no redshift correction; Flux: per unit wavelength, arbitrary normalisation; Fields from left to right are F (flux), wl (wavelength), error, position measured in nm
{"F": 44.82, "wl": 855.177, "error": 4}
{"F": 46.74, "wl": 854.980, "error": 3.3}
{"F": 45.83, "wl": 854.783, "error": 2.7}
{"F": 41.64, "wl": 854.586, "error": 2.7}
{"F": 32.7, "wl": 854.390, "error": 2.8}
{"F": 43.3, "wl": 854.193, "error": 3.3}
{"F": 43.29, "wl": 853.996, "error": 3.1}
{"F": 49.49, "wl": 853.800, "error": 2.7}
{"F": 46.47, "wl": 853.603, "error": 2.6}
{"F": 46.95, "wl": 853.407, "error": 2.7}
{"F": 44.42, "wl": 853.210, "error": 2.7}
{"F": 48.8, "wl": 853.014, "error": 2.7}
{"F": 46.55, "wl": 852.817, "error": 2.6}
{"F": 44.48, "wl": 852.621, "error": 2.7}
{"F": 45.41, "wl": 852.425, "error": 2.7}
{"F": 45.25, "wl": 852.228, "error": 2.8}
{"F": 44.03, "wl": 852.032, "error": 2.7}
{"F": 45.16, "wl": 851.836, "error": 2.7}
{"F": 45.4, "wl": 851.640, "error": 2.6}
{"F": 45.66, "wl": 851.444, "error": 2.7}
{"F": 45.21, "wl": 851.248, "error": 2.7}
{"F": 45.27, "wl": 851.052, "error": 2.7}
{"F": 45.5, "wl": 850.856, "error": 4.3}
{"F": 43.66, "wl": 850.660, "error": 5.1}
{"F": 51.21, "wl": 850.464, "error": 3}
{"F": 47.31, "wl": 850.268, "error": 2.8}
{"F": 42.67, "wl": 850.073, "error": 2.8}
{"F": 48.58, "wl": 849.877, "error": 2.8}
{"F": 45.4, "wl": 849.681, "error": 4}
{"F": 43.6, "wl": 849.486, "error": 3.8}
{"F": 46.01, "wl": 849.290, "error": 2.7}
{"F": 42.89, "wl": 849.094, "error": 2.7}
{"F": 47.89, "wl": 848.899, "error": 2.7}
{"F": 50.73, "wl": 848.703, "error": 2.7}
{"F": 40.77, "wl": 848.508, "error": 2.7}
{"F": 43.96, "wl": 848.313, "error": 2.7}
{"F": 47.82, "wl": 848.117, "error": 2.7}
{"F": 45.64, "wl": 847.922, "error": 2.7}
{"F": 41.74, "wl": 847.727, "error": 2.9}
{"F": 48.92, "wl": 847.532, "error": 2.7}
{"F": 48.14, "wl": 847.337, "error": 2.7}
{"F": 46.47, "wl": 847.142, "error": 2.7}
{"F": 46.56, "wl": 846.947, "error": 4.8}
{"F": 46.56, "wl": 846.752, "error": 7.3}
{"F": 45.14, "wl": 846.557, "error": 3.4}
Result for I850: 42.67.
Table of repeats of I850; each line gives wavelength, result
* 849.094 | 42.89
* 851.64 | 45.4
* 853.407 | 46.95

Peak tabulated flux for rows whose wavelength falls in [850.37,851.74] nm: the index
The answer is 51.21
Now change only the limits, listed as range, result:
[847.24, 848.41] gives 48.92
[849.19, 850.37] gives 48.58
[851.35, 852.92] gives 46.55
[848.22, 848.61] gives 43.96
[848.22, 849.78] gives 50.73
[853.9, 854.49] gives 43.3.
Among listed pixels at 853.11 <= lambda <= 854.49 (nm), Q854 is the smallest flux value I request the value 32.7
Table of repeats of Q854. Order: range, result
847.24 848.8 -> 40.77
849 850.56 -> 42.67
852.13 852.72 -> 44.48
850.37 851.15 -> 43.66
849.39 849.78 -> 43.6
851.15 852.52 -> 44.03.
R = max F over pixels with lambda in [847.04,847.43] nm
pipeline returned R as 48.14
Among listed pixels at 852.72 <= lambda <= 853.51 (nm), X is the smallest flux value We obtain 44.42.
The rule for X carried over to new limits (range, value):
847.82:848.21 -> 45.64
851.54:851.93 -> 45.16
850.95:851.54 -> 45.21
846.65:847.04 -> 46.56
